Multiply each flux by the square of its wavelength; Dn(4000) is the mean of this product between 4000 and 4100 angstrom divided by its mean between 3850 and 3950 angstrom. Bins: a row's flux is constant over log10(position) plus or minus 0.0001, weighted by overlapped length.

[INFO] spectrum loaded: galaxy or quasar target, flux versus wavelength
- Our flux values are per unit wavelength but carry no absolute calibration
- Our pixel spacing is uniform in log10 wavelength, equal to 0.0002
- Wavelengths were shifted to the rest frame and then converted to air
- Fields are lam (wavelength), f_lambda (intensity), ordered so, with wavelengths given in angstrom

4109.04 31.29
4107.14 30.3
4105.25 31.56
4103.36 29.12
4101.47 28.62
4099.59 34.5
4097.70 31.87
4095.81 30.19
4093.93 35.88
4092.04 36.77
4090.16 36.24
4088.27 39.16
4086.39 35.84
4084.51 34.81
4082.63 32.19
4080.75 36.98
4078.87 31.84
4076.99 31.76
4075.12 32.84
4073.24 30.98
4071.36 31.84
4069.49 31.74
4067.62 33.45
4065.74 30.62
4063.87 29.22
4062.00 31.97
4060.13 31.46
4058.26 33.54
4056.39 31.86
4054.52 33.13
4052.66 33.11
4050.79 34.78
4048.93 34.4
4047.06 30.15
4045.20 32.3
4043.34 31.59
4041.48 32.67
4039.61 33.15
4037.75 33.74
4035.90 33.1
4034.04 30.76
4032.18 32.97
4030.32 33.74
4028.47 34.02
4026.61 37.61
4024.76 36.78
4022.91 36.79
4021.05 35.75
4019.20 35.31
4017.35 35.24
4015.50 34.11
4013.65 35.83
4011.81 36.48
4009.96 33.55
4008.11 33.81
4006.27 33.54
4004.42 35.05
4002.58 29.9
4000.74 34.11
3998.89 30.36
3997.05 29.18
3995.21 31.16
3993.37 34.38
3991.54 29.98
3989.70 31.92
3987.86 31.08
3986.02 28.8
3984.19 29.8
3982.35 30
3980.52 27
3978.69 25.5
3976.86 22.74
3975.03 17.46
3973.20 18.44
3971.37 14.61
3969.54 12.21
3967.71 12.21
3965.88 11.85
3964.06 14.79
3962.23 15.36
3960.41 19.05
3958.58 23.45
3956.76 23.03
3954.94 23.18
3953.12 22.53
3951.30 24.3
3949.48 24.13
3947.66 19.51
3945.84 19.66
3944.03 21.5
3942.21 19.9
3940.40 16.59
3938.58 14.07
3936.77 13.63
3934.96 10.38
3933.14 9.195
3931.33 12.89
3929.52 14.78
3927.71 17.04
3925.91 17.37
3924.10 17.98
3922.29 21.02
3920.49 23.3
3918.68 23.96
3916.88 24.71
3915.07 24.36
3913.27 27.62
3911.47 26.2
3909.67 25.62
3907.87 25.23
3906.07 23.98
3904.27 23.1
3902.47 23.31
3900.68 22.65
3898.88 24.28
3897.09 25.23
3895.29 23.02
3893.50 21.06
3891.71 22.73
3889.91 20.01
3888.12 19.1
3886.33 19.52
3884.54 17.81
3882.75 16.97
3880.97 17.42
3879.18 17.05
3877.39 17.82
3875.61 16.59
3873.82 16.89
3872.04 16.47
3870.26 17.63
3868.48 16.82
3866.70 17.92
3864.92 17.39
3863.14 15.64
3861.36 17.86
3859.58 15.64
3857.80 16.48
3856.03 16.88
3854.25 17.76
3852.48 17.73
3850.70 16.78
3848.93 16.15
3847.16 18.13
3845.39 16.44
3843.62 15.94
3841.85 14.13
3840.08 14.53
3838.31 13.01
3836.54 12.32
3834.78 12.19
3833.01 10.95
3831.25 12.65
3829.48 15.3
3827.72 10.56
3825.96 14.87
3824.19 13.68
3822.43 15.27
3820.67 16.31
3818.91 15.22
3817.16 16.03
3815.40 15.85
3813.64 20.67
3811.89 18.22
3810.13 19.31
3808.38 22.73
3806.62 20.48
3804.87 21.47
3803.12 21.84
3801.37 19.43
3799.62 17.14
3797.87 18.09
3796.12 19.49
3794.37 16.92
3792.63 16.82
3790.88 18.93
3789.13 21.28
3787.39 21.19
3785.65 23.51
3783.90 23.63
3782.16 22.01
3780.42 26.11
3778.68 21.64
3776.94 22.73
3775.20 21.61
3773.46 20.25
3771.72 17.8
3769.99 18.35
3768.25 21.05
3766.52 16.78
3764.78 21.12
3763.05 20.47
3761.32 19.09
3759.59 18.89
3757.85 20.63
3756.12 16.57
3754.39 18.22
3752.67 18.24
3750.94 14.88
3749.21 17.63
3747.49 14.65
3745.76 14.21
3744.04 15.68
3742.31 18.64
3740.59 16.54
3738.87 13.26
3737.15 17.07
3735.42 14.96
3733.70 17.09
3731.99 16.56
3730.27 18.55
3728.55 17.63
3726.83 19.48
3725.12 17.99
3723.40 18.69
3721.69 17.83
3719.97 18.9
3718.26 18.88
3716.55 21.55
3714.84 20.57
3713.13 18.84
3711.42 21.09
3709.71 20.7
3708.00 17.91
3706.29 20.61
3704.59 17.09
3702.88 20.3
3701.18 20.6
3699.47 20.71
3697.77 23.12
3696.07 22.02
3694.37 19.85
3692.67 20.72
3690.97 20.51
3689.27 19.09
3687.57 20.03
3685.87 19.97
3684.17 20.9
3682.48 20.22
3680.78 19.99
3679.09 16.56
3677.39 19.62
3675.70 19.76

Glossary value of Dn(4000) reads 1.9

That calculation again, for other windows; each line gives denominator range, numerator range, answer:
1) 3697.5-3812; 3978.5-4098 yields 1.99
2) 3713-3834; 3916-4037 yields 1.55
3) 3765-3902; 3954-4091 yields 1.84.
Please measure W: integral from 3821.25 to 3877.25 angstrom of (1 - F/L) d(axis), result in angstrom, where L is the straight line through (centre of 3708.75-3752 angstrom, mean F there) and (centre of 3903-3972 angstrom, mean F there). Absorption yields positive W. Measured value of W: 9.3 angstrom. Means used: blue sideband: 17.7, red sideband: 19.4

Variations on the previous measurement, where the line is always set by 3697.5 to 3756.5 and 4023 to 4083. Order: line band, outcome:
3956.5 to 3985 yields 9.24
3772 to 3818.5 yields 2.08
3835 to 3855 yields 6.72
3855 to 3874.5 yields 5.98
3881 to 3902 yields 3.75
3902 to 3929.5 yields 4.03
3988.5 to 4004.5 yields -0.67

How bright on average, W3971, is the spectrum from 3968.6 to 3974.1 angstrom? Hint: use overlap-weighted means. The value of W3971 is 15.1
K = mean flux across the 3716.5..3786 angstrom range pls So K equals 18.7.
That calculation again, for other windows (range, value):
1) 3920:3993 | 20.2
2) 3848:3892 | 17.5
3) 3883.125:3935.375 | 21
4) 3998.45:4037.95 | 34.3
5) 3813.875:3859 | 15.1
